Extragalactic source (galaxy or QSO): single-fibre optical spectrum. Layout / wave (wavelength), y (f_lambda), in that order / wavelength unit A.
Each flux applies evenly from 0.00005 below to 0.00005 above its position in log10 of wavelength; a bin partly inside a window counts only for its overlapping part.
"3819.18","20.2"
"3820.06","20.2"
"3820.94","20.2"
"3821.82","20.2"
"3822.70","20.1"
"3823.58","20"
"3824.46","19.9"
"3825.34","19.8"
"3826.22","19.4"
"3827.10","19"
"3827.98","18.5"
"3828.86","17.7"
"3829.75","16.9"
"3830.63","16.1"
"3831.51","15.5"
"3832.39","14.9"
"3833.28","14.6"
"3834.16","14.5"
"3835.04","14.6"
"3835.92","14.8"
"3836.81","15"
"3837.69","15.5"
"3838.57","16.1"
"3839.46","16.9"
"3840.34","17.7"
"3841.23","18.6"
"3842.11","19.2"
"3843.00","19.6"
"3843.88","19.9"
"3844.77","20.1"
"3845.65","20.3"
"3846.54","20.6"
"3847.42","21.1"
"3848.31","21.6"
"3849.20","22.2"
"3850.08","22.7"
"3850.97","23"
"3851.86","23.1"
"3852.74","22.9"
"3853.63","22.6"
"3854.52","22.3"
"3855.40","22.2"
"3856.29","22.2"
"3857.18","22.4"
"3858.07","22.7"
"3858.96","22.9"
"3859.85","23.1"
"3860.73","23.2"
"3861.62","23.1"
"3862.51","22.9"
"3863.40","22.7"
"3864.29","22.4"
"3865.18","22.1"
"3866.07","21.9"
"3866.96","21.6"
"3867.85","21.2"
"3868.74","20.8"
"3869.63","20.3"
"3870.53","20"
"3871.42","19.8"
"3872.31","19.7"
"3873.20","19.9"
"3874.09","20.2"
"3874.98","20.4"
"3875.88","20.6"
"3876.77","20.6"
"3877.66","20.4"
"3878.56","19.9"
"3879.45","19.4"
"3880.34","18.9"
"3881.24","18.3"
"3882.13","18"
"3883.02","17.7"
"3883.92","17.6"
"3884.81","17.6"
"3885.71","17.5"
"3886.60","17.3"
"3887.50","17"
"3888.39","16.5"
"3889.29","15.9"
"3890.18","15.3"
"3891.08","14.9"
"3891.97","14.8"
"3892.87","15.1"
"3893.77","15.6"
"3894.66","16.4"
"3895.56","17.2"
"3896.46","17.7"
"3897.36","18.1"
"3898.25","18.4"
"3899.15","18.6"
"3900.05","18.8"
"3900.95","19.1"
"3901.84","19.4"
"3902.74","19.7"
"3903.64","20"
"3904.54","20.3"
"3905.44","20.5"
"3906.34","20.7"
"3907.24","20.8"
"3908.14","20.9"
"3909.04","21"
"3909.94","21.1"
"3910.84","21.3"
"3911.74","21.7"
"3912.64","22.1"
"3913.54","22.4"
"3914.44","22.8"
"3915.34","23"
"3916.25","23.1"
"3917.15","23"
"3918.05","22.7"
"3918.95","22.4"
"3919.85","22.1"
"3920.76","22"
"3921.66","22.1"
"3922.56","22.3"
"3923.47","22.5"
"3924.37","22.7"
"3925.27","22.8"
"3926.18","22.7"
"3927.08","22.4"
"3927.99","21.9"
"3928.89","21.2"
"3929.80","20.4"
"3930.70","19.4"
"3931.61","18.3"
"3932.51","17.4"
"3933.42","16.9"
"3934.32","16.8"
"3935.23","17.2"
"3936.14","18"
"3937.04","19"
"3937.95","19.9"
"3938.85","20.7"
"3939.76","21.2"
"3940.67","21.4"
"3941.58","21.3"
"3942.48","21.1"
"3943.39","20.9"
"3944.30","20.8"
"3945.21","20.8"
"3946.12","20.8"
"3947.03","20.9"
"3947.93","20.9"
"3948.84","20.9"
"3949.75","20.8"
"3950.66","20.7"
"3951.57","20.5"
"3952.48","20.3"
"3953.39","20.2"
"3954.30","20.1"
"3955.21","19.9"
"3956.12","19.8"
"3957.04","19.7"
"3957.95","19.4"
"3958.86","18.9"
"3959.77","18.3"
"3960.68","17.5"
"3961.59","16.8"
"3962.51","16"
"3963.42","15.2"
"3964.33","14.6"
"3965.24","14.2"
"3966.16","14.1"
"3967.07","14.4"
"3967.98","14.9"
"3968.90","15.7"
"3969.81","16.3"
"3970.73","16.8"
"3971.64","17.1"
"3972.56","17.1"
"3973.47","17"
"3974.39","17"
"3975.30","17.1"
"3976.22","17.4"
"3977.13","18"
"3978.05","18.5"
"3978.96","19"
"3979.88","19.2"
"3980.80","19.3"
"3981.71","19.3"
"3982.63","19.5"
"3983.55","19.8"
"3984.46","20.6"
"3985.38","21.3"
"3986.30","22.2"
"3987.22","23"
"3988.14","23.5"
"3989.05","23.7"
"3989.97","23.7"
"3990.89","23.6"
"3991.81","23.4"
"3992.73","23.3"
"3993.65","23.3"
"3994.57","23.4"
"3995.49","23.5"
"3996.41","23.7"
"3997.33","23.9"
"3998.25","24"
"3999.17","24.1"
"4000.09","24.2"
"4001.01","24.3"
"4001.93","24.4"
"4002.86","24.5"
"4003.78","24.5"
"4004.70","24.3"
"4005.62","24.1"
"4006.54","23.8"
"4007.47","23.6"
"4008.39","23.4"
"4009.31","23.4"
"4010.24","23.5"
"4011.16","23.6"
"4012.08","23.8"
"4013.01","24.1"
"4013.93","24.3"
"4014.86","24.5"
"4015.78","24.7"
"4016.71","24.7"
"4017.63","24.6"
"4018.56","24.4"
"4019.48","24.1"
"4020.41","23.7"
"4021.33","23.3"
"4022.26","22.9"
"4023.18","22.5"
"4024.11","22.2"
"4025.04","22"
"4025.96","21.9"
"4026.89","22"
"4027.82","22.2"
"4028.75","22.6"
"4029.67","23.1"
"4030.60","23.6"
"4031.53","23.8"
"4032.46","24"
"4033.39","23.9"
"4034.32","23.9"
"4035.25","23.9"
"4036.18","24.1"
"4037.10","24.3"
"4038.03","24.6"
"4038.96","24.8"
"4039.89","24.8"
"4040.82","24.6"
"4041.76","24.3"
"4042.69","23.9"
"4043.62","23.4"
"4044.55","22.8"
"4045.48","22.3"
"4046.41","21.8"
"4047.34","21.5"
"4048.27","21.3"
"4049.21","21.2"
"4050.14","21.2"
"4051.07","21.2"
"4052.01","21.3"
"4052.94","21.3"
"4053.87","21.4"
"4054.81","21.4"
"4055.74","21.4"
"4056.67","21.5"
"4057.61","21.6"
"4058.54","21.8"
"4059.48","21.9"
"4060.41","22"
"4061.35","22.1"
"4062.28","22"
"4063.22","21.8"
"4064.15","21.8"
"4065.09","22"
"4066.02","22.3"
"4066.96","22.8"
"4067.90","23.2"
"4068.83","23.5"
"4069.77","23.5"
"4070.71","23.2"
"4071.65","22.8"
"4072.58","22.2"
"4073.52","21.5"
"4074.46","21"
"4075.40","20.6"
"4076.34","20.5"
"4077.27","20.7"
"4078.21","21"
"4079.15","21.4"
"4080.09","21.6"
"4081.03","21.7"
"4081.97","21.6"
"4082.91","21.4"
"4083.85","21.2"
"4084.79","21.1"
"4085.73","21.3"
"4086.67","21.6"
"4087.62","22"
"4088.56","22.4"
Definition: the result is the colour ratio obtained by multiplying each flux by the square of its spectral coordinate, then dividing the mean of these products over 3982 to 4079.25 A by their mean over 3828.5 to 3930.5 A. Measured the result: 1.24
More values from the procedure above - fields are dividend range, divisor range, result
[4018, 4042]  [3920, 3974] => 1.28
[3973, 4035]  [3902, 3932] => 1.10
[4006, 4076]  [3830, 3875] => 1.25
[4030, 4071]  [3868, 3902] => 1.35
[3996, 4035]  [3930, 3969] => 1.30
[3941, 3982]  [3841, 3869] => 0.89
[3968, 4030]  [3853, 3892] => 1.17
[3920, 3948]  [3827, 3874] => 1.08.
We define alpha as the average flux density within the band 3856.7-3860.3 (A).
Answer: 22.8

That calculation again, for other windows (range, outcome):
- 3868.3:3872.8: 20.1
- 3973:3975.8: 17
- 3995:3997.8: 23.7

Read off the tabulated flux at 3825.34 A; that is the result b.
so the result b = 19.8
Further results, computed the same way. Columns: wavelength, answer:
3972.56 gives 17.1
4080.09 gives 21.6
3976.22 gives 17.4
